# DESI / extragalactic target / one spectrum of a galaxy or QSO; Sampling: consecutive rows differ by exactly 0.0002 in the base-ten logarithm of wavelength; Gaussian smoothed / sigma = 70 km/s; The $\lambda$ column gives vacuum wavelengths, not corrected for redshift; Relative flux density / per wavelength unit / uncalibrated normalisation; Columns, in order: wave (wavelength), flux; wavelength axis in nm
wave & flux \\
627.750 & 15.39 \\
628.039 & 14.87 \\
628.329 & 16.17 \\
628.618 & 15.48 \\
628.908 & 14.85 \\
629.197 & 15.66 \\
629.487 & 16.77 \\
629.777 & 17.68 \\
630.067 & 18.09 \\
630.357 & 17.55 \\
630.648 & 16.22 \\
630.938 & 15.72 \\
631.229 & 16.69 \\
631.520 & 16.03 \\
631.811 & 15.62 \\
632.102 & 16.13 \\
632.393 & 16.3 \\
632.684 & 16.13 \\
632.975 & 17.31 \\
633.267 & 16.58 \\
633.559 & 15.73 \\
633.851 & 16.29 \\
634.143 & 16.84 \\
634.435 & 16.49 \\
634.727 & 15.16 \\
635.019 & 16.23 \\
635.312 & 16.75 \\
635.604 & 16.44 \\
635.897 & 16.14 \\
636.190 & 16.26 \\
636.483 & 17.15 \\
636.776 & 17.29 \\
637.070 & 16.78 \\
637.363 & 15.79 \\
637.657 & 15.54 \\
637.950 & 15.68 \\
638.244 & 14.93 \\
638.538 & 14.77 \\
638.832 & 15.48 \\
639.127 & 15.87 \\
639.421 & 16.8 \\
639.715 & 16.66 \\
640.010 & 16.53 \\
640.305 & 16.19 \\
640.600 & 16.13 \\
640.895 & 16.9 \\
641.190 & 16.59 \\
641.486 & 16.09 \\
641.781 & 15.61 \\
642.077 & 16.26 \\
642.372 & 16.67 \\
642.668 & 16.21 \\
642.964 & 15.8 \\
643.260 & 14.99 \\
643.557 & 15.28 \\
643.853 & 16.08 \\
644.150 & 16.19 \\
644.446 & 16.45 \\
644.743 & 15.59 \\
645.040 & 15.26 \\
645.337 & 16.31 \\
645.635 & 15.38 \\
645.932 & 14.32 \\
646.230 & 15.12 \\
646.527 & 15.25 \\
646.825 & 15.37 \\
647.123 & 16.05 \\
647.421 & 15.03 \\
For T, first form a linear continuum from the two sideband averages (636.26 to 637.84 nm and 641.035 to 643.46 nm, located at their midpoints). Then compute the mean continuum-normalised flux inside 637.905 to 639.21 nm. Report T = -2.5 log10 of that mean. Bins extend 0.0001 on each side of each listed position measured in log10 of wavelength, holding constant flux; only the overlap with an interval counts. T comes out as 0.07 mag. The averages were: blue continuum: 16.5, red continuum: 16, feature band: 15.3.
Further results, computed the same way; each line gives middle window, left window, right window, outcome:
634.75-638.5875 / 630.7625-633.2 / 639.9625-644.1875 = 0.003 mag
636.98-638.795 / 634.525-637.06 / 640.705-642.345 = 0.058 mag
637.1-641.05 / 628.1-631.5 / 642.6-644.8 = 0.002 mag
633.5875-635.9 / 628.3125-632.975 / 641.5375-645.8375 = -0.005 mag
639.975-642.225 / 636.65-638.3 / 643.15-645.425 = -0.026 mag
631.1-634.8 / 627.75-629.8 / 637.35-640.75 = -0.031 mag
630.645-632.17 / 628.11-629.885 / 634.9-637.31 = 0.011 mag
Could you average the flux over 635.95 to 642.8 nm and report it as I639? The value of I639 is 16.2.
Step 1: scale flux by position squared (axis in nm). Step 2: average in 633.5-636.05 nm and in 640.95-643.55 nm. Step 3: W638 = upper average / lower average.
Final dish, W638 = 1.01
